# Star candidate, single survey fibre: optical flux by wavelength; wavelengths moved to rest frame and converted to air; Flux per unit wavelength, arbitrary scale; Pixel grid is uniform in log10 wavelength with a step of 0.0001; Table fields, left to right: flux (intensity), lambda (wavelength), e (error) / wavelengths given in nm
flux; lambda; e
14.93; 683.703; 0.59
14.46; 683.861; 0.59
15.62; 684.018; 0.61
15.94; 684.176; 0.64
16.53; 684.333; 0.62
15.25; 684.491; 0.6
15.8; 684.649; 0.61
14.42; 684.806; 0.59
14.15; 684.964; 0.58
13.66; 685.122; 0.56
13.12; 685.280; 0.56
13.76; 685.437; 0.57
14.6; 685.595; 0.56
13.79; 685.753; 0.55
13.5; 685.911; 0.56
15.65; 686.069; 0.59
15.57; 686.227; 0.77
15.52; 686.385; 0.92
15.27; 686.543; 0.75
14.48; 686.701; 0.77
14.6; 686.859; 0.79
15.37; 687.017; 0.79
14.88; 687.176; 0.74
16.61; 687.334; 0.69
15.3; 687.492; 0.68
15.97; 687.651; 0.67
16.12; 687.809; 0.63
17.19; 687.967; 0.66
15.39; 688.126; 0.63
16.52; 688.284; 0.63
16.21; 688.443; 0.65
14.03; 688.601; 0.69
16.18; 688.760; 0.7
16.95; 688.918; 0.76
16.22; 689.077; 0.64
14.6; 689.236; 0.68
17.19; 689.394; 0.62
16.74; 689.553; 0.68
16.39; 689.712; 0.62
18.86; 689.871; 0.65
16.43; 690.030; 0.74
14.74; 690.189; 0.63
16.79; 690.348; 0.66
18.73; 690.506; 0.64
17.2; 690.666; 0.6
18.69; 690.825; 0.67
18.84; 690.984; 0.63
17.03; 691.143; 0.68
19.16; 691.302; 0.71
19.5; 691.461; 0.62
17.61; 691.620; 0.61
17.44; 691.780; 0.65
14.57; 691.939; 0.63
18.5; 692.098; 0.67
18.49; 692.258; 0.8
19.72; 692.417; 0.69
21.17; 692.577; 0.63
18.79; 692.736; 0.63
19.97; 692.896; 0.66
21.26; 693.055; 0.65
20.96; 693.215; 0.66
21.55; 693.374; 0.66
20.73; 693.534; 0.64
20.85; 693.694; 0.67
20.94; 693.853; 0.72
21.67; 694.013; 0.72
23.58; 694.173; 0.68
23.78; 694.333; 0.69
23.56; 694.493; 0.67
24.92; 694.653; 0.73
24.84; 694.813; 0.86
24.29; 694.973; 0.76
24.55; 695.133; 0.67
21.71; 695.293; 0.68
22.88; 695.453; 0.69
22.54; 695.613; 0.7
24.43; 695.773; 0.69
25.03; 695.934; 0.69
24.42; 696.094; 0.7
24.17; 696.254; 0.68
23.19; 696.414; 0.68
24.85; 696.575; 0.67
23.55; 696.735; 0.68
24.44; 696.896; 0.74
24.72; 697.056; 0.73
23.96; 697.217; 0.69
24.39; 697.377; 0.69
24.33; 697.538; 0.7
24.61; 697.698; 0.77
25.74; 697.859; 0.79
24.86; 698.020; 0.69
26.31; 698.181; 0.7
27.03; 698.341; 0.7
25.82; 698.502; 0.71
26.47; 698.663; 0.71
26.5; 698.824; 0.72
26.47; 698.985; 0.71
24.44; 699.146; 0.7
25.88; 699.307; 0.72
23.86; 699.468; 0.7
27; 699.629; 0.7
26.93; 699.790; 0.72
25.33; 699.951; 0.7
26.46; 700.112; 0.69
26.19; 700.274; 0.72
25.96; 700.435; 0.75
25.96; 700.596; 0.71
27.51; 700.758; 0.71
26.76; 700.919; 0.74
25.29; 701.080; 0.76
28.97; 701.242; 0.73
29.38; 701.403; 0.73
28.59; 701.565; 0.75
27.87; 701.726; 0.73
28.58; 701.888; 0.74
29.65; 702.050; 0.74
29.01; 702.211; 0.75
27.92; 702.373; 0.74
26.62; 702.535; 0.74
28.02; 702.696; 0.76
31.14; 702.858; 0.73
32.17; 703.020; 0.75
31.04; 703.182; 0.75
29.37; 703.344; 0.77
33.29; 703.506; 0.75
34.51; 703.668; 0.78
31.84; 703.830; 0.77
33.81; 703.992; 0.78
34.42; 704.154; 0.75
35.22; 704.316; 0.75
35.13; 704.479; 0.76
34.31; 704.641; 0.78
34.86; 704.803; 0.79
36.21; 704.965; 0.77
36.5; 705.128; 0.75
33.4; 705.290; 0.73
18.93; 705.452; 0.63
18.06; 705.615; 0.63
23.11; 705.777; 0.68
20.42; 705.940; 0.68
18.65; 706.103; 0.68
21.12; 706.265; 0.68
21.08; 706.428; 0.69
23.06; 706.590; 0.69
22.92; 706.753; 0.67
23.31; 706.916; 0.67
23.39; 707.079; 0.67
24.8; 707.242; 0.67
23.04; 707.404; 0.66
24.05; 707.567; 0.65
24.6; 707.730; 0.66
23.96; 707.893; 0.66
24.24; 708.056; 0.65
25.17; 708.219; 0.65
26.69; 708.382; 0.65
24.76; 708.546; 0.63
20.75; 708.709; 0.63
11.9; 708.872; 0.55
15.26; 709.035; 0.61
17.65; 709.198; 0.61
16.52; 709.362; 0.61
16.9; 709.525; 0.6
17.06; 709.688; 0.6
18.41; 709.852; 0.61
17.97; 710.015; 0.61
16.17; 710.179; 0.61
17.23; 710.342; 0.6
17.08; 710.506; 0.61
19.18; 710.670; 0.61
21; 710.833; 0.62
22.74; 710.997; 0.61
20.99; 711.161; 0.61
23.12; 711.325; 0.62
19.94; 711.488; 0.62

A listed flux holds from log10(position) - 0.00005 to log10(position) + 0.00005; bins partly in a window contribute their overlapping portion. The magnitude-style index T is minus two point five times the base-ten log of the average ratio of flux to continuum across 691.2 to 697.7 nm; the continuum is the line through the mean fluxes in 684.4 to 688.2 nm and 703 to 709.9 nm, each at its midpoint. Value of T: -0.146 mag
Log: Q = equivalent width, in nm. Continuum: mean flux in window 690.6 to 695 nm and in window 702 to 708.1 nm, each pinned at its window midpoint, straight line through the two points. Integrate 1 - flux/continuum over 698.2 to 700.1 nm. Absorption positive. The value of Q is -0.142 nm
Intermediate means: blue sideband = 20.3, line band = 26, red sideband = 27.8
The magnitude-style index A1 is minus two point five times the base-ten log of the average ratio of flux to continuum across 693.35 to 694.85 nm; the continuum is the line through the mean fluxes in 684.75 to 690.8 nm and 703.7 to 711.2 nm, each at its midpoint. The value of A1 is -0.23 mag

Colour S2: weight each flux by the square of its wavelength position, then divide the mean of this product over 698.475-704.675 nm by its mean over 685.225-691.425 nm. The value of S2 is 1.9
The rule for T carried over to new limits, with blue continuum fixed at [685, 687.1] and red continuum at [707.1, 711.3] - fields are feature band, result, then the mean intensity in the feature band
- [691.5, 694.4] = -0.23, 20.1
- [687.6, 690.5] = -0.07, 16.3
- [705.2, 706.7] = -0.13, 22.1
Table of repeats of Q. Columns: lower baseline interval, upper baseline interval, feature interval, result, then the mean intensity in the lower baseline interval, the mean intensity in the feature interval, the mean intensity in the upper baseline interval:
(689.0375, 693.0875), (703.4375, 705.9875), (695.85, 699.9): -0.13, 17.8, 25.2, 31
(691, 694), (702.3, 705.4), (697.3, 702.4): 0.24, 19.4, 26.6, 32.5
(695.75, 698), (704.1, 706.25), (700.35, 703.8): -0.22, 24.4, 29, 28.9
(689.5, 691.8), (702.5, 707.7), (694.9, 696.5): -0.19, 17.6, 23.7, 28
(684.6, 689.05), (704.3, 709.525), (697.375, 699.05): -0.45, 15.2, 25.7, 24.2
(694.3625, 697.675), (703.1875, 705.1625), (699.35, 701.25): 0.19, 24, 26.2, 33.9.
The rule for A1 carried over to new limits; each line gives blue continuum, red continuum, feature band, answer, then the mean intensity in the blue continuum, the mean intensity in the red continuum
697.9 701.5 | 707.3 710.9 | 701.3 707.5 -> -0.21 mag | 26.3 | 20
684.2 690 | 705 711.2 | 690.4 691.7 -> -0.11 mag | 15.5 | 21.5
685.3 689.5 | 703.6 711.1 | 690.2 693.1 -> -0.07 mag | 15.4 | 23.9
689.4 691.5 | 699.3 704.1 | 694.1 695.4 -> -0.10 mag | 17.6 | 28.6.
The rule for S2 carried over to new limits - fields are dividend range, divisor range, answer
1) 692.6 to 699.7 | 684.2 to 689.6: 1.60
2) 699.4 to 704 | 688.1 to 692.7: 1.71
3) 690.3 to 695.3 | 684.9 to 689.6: 1.35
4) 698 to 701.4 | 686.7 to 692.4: 1.62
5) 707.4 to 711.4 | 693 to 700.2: 0.86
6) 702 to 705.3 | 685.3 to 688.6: 2.22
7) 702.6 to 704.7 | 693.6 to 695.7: 1.45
